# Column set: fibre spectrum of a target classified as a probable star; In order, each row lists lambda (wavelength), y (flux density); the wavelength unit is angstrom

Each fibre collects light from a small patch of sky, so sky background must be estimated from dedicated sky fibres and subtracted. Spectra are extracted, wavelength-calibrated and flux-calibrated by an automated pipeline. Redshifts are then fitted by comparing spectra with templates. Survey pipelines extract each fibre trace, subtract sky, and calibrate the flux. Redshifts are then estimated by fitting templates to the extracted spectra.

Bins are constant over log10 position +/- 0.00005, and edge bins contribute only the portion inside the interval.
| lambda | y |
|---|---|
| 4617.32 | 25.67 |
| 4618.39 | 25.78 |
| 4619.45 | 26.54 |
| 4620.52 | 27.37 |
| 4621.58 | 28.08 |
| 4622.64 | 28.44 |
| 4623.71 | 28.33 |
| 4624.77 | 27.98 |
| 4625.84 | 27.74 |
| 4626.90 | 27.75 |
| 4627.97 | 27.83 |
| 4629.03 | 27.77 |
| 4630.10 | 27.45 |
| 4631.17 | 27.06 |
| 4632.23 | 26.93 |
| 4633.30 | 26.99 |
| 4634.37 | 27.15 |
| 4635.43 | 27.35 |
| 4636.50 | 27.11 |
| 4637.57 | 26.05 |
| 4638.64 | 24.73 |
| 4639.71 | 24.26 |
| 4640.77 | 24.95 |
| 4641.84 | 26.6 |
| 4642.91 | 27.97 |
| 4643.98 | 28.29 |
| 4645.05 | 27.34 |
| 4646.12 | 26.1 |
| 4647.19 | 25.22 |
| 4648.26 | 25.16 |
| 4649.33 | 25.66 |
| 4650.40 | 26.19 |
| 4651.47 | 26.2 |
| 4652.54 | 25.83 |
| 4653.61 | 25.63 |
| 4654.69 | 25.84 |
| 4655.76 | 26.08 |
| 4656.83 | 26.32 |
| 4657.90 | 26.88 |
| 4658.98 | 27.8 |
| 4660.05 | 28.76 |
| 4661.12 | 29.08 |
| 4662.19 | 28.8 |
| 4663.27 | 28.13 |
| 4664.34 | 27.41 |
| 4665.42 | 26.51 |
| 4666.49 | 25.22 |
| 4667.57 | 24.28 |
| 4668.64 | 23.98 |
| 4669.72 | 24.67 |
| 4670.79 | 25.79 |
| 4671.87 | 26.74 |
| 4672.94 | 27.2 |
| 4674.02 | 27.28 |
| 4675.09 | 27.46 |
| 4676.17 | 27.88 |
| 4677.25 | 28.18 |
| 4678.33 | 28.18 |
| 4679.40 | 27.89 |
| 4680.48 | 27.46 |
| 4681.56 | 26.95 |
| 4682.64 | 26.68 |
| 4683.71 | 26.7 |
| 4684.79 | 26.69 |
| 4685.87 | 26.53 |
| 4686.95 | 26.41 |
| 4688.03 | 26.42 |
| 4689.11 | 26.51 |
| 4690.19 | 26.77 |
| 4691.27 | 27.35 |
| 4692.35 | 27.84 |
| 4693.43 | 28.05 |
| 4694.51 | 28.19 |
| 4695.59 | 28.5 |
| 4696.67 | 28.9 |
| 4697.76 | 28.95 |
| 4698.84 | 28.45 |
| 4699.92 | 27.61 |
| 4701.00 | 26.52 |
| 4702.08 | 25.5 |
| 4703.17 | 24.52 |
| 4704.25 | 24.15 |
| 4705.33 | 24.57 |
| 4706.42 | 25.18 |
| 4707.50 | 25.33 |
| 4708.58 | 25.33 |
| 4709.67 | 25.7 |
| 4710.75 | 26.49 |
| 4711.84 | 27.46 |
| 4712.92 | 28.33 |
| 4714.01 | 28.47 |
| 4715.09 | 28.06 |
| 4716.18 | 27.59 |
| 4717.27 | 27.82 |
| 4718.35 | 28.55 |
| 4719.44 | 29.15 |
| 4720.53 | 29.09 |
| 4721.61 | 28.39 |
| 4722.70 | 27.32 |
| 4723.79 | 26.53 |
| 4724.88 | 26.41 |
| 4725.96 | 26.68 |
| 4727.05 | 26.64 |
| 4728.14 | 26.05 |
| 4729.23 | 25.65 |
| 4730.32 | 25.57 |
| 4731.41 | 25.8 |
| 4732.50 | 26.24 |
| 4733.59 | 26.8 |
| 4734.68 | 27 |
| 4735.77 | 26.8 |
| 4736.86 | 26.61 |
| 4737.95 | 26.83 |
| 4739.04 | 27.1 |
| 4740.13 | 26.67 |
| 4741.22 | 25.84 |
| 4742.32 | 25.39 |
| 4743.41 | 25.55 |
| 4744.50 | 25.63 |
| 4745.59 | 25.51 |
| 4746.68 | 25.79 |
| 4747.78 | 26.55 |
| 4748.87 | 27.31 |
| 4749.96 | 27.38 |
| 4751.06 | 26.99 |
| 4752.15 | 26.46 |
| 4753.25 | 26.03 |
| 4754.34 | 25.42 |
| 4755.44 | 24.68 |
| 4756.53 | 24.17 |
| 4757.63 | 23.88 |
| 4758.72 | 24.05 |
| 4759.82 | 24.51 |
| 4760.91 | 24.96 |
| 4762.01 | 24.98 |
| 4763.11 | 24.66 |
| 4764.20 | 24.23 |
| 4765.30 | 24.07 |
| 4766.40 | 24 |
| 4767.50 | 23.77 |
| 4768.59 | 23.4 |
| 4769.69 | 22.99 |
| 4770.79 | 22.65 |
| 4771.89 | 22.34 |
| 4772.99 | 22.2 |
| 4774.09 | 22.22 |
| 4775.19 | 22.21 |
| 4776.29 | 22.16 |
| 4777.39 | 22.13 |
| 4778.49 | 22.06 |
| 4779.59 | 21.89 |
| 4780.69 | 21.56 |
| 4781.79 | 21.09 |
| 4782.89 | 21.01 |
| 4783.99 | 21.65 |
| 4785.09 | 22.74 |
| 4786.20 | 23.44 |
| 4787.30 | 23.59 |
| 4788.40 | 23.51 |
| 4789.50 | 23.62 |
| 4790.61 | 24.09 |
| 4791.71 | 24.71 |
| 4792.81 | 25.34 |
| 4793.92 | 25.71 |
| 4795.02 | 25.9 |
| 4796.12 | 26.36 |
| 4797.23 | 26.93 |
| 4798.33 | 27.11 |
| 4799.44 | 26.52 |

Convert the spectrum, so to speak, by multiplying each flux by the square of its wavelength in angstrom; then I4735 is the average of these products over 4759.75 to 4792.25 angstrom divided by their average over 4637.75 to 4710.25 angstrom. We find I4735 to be 0.90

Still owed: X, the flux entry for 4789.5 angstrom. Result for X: 23.62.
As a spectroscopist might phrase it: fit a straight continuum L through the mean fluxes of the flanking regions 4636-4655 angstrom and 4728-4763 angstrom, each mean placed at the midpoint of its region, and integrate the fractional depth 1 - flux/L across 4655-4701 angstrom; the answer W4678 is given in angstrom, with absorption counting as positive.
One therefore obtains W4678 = -2.1 angstrom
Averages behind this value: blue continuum 26.1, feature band 27.2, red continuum 25.9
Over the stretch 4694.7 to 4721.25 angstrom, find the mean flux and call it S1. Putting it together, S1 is 27.1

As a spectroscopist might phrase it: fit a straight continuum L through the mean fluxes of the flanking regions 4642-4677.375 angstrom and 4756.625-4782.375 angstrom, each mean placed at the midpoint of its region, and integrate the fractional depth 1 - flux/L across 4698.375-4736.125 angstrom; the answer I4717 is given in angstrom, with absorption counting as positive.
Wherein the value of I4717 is -2.94 angstrom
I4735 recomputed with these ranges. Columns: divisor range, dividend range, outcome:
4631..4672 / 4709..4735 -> 1.06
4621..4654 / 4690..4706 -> 1.04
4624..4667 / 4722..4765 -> 1.01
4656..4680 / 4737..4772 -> 0.97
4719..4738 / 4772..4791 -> 0.85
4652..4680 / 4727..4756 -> 1.01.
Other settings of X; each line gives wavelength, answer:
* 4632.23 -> 26.93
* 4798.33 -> 27.11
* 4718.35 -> 28.55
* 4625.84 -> 27.74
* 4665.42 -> 26.51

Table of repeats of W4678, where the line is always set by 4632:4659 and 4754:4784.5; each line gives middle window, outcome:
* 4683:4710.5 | -1.8 angstrom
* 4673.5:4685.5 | -0.9 angstrom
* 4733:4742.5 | -1.0 angstrom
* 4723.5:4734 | -0.9 angstrom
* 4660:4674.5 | -0.5 angstrom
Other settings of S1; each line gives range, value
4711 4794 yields 25.2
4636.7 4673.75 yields 26.4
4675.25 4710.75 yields 26.9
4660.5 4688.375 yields 26.9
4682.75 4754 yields 26.8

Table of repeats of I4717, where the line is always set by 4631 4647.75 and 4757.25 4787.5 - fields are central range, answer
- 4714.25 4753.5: -4.5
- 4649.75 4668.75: -0.5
